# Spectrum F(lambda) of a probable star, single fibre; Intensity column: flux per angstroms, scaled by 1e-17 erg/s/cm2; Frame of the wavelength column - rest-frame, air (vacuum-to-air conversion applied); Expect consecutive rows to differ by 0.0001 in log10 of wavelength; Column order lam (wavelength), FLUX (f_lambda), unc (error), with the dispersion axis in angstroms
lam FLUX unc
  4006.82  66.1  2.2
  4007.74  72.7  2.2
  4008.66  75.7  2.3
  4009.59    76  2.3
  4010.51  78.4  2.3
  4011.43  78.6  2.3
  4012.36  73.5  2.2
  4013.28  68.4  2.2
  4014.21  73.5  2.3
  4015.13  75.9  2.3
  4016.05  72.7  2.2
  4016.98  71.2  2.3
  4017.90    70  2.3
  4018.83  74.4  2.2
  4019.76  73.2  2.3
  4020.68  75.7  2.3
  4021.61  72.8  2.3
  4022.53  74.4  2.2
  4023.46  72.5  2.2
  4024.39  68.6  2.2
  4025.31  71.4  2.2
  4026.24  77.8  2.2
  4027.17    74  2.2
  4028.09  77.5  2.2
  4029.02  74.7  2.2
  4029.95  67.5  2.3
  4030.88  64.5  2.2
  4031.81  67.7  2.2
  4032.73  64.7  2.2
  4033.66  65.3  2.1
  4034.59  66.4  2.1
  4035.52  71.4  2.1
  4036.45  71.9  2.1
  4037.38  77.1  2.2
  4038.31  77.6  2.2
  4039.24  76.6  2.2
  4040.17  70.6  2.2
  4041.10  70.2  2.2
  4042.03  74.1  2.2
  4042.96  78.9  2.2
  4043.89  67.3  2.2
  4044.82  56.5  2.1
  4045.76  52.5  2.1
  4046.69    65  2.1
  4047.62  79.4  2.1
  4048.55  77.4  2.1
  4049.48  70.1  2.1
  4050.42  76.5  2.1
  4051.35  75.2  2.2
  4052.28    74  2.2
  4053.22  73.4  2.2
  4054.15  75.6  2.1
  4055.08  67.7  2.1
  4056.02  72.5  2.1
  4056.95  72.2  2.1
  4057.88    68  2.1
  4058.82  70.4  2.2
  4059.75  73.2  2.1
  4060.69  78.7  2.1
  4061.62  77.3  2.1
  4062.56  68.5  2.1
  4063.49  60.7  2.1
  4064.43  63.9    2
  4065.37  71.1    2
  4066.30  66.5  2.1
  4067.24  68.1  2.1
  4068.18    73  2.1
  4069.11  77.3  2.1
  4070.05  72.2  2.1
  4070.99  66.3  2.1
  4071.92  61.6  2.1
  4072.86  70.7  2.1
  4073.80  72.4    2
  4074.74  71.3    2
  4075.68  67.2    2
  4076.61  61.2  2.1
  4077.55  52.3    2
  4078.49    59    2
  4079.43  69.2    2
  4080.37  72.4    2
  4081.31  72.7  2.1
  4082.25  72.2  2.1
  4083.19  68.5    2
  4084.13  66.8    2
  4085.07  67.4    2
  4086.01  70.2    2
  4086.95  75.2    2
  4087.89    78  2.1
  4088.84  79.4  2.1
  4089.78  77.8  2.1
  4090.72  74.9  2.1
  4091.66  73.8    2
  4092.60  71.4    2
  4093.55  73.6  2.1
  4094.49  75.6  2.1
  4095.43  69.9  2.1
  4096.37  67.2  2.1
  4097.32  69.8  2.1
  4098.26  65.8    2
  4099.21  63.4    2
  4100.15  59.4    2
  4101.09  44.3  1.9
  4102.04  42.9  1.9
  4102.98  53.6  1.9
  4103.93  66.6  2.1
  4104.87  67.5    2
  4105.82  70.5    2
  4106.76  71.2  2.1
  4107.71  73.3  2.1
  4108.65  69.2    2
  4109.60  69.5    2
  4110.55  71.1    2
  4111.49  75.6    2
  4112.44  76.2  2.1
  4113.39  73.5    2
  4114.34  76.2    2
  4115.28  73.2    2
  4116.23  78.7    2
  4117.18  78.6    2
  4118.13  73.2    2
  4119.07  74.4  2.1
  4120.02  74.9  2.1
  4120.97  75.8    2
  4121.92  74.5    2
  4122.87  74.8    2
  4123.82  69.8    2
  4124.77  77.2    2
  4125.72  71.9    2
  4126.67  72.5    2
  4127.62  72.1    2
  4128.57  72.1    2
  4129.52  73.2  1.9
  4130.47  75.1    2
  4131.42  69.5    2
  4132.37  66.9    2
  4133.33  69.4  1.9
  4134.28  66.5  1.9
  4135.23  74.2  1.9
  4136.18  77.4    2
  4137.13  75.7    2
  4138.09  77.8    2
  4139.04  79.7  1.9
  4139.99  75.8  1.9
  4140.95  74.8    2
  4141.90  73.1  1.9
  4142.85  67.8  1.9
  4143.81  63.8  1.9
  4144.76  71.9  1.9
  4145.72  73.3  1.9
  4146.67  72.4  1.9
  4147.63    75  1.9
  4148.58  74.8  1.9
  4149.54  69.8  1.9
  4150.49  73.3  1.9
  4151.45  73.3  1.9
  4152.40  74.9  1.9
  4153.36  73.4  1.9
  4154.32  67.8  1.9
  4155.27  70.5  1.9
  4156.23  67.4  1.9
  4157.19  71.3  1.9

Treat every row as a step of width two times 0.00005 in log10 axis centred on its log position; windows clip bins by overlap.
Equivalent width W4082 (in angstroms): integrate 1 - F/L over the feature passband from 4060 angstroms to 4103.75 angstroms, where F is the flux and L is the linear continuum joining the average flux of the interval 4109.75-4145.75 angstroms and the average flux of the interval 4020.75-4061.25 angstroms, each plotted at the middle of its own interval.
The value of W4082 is 2.6 angstroms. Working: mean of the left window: 71.5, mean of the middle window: 68.1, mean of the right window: 73.4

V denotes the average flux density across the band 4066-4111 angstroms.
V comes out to 68.2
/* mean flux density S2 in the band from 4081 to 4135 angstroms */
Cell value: 70.7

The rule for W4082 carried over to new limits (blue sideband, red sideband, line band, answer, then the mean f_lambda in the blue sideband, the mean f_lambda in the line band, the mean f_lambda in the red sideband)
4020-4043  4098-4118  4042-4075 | 0.0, 72.1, 70.5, 67.7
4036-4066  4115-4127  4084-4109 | 1.8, 71.4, 68.1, 74.6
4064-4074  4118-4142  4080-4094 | -0.5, 69.3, 72.9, 73.6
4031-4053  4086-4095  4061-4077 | 0.9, 70.6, 68.9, 75.2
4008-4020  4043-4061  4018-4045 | 0.3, 73.9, 71.7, 70.9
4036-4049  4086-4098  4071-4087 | 1.2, 71.1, 67.5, 73.6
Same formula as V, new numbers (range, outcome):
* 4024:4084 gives 70.1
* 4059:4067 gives 69.9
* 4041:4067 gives 70.6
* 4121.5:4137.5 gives 72.5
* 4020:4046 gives 70.9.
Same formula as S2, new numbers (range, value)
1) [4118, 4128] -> 73.8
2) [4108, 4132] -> 73.7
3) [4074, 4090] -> 69.4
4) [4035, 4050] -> 71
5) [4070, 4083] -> 67.1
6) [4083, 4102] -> 69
